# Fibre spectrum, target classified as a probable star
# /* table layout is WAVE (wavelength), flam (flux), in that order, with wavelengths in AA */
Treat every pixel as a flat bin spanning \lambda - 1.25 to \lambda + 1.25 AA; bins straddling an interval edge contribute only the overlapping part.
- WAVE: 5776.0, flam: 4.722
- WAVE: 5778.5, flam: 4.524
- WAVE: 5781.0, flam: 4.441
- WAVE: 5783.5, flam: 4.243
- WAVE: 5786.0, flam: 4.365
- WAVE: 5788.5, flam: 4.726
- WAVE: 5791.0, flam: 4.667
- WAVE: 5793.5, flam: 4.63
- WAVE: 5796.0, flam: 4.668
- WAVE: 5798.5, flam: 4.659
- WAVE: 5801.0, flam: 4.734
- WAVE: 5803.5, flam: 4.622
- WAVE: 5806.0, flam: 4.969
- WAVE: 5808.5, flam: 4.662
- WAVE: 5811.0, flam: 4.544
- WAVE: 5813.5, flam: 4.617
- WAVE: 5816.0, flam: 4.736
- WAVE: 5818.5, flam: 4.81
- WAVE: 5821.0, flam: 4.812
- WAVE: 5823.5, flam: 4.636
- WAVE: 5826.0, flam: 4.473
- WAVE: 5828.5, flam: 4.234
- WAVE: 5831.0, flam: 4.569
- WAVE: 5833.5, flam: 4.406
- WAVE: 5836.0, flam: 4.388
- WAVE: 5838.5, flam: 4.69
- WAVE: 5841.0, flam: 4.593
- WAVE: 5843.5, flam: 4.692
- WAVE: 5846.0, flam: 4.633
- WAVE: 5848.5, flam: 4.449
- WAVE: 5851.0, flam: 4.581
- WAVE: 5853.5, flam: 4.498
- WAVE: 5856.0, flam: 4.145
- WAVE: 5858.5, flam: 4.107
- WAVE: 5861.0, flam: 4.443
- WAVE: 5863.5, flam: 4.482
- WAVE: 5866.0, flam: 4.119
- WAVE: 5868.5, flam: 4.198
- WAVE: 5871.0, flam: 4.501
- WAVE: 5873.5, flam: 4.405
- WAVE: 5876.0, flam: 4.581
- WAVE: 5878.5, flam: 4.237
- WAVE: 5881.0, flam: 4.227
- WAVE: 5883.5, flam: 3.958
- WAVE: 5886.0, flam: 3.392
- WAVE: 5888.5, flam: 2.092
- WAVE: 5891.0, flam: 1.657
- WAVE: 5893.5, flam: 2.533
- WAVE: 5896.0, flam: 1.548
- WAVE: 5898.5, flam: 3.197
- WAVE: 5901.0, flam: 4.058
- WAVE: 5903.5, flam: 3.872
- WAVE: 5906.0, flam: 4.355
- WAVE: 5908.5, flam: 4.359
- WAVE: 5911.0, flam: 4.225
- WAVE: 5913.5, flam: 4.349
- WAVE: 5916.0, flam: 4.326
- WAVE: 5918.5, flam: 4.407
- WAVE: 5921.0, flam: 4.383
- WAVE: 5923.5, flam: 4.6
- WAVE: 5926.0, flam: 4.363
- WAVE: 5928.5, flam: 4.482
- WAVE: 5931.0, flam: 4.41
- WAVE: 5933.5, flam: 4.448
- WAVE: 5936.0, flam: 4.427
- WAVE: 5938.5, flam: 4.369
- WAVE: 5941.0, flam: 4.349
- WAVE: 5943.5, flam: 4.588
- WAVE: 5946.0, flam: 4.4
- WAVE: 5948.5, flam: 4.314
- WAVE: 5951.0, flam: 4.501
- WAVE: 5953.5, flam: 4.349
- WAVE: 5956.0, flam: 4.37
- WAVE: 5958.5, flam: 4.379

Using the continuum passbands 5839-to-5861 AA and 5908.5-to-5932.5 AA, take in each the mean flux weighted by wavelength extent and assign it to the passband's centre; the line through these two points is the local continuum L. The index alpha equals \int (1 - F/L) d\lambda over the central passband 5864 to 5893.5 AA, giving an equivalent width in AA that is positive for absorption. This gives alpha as 4.74 AA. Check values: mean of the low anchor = 4.47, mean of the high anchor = 4.39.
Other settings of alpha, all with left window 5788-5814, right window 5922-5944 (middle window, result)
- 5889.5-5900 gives 5.2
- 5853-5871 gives 1.1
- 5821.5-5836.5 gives 0.5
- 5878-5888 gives 1.6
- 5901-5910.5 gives 0.7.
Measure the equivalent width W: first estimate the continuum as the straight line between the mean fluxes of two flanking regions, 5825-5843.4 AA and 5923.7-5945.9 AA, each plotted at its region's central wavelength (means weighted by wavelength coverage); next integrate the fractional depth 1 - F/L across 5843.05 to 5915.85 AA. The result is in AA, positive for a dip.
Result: 8.8 AA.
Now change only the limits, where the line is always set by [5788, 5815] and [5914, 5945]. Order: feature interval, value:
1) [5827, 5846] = 0.38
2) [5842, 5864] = 0.63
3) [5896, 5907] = 2.17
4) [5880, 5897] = 6.57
